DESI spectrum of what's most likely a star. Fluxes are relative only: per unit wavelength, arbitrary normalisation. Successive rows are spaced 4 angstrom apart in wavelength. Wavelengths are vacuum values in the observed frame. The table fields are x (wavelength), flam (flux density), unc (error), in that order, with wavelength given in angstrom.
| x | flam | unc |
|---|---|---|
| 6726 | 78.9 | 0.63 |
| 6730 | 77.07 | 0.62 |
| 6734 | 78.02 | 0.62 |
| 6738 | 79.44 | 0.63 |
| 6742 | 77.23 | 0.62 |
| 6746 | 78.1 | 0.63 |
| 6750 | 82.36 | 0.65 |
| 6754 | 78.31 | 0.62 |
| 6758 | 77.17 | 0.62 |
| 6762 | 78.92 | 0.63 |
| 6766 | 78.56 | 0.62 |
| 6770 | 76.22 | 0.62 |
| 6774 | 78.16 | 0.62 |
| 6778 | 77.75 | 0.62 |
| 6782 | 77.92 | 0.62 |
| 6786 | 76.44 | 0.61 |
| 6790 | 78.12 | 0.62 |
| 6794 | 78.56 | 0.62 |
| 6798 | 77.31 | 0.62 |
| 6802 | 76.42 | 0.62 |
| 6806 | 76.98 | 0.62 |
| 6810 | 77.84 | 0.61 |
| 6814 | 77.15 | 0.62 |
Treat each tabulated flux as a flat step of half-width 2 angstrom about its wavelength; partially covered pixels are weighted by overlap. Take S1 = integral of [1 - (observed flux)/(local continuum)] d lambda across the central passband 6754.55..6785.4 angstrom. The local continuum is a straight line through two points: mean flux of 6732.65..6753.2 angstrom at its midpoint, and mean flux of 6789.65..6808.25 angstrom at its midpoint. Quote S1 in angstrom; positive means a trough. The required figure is 0.2 angstrom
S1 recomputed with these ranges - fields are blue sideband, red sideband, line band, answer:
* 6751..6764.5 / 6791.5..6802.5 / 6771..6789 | 0.1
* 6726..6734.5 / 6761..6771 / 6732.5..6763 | -0.3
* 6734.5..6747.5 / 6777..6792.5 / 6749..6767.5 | -0.2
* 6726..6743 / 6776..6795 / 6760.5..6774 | 0.0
